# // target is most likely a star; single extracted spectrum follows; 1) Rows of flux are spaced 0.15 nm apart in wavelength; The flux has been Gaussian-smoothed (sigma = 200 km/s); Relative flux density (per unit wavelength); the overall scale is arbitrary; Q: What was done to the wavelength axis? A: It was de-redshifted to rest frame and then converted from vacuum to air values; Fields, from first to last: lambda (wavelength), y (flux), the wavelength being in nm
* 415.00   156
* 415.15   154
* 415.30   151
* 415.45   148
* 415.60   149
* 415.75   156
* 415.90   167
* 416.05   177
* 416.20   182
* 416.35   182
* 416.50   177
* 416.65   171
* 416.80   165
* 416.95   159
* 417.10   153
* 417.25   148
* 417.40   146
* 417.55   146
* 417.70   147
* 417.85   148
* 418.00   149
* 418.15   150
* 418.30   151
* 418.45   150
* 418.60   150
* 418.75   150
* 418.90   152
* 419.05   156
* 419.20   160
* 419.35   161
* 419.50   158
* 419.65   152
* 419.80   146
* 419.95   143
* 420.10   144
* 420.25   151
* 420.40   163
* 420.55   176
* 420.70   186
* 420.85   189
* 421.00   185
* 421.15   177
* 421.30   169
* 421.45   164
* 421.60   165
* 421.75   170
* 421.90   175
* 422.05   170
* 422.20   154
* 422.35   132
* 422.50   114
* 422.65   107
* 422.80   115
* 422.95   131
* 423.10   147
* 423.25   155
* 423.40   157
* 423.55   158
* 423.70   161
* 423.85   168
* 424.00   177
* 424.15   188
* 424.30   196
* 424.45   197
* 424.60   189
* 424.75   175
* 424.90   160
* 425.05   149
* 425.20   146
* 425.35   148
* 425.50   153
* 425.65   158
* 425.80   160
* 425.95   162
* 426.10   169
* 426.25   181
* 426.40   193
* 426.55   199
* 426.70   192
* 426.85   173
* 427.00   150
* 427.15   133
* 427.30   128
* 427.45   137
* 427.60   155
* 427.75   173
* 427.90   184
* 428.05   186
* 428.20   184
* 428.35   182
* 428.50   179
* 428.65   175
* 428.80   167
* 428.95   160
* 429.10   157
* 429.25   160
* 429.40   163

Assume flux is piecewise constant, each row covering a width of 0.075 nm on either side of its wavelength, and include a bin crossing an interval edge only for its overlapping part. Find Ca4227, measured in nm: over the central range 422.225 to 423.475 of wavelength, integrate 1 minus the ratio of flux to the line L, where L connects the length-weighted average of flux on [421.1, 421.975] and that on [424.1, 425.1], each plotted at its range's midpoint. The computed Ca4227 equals 0.29 nm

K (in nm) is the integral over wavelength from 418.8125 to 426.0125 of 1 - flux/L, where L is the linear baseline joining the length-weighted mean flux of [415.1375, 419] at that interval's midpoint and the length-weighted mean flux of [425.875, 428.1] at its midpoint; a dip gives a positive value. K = 0.125 nm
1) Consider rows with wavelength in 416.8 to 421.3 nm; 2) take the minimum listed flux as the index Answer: 143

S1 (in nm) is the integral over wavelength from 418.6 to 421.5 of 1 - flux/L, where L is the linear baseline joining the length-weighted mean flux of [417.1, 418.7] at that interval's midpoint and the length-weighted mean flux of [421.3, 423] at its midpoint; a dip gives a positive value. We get -0.28 nm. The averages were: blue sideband 149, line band 162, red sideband 146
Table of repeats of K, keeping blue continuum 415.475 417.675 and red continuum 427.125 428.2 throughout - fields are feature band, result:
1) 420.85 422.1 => -0.09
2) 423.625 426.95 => -0.25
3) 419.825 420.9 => -0.01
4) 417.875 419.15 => 0.08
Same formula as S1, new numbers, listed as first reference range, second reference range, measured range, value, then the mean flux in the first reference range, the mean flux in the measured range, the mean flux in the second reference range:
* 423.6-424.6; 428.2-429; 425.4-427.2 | 0.09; 181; 169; 174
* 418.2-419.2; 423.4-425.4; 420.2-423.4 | 0.09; 152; 157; 170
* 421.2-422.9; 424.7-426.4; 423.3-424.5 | -0.15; 149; 174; 161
